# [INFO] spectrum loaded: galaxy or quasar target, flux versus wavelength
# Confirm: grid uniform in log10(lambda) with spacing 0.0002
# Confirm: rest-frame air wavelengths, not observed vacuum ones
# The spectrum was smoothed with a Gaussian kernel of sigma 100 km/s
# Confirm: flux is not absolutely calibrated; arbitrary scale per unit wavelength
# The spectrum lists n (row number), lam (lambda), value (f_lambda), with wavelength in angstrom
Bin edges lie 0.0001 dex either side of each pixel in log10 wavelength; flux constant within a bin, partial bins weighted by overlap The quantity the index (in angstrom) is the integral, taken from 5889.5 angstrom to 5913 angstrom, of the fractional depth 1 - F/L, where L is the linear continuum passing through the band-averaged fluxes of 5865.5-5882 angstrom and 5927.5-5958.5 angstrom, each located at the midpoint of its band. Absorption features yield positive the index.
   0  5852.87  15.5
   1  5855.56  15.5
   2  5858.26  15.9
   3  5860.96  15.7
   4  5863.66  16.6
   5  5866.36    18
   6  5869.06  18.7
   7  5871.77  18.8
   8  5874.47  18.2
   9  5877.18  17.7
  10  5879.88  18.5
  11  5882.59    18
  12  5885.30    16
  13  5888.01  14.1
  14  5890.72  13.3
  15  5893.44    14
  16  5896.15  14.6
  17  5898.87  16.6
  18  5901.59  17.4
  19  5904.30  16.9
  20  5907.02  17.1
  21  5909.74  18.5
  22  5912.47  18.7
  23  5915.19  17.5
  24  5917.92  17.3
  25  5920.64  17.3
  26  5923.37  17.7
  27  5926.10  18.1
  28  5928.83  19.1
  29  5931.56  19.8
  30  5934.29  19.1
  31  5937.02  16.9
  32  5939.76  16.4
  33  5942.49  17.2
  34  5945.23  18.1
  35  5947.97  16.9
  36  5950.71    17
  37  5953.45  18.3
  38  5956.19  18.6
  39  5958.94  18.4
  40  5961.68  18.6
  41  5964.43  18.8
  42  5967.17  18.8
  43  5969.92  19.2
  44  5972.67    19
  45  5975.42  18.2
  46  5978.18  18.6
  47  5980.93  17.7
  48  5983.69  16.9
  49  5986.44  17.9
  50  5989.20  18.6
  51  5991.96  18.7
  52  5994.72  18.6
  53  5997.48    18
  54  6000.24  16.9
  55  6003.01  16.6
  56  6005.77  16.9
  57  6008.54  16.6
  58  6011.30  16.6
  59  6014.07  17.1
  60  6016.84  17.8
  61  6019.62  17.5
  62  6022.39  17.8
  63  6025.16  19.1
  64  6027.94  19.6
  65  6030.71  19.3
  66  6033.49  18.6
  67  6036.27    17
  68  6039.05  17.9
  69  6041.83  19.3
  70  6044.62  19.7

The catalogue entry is 2.4 angstrom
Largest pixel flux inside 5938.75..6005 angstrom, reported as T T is 19.2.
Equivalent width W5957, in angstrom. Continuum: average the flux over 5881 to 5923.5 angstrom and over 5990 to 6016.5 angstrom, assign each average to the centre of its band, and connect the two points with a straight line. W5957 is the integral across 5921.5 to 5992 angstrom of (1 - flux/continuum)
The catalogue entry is -4.8 angstrom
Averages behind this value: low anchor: 16.5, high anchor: 17.4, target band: 18.2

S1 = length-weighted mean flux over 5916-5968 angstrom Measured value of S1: 18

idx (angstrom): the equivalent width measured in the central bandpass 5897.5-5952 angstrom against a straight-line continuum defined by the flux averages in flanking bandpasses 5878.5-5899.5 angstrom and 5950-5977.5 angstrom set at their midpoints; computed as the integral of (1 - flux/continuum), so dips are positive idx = -2.2 angstrom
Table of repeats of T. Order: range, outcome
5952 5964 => 18.6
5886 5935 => 19.8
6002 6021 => 17.8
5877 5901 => 18.5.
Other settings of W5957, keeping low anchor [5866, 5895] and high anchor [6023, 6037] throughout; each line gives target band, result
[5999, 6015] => 1.5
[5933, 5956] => 0.1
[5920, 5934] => -0.9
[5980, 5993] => 0.2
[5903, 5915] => -0.4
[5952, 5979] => -1.1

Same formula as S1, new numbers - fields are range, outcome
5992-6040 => 17.8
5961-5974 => 18.9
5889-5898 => 14.1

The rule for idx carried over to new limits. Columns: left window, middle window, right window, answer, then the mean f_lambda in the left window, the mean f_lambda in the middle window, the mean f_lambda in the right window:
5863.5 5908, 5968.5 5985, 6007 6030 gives -0.76 angstrom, 16.7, 18.3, 17.8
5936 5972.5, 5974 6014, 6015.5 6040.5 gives 1.18 angstrom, 18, 17.6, 18.3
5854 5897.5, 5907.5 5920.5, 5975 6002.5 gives -0.69 angstrom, 16.5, 17.9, 18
